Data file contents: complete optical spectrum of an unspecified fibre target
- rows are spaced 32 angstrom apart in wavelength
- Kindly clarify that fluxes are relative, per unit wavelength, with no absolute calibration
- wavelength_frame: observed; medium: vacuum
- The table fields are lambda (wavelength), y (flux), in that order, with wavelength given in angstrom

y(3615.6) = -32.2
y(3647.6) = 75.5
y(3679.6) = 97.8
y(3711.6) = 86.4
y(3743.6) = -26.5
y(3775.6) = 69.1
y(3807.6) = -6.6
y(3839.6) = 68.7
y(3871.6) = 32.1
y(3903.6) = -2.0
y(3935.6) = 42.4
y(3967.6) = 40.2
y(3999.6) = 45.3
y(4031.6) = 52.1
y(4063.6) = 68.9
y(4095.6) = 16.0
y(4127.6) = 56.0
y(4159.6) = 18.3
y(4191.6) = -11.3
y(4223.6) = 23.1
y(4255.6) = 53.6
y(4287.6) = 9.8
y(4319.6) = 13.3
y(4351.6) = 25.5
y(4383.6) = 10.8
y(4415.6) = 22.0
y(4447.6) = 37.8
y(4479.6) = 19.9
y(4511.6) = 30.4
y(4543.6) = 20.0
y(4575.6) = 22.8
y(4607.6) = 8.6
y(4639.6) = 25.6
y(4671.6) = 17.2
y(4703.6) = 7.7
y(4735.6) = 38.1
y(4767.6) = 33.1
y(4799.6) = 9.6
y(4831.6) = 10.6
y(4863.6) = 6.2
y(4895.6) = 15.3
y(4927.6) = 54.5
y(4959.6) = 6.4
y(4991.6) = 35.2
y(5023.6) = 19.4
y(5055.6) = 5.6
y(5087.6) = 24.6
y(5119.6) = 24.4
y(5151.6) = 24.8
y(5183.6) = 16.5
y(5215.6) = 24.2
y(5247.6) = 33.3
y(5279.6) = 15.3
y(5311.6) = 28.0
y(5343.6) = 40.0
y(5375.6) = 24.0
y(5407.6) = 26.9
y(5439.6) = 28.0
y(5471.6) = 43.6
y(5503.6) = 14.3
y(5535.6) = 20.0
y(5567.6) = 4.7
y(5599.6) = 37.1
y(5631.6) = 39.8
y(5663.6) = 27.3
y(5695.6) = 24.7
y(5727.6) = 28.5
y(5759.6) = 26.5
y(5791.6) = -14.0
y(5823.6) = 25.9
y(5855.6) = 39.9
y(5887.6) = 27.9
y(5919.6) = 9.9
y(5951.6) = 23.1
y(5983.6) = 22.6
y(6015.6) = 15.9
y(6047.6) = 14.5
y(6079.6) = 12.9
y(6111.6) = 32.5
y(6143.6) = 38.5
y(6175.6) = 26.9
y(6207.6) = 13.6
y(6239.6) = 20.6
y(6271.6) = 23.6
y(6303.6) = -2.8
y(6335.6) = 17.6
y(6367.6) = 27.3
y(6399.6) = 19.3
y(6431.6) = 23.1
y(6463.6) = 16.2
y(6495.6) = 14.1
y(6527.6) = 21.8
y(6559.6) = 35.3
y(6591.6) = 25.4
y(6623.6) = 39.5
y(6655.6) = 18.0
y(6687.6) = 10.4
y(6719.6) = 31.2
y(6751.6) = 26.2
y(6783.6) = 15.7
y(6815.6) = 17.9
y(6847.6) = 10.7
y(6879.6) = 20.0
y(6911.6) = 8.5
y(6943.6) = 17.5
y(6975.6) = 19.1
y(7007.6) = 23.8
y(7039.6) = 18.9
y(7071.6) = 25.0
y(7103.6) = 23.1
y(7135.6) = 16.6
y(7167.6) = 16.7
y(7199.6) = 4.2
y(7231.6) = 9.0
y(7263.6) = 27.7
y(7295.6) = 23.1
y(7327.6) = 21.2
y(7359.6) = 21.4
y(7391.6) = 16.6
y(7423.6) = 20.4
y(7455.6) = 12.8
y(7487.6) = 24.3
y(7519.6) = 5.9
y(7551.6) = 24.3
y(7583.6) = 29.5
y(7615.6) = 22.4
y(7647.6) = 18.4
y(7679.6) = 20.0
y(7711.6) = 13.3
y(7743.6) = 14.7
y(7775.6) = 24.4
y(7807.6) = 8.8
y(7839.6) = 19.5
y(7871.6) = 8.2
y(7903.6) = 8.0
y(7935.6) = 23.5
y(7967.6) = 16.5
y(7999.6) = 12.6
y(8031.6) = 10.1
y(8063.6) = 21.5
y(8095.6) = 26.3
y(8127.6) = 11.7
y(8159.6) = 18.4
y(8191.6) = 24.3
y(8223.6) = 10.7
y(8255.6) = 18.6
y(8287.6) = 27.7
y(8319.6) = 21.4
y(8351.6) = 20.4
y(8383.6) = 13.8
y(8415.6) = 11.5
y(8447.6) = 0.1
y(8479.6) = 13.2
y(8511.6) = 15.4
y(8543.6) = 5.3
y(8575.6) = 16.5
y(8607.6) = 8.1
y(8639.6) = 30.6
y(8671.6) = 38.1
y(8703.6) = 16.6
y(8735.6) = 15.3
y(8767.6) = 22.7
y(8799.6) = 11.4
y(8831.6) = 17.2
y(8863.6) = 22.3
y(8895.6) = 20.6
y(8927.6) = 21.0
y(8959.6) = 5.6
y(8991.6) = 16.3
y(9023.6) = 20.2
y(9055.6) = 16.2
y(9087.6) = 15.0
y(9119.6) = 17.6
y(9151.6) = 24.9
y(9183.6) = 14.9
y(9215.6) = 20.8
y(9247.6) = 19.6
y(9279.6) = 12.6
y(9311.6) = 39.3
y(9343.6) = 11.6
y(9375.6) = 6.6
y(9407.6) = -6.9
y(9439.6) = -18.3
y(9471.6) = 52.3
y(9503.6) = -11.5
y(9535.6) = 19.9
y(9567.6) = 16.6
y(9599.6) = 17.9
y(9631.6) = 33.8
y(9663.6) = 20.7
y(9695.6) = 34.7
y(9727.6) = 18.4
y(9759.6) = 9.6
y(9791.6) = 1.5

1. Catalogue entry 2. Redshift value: 0.32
